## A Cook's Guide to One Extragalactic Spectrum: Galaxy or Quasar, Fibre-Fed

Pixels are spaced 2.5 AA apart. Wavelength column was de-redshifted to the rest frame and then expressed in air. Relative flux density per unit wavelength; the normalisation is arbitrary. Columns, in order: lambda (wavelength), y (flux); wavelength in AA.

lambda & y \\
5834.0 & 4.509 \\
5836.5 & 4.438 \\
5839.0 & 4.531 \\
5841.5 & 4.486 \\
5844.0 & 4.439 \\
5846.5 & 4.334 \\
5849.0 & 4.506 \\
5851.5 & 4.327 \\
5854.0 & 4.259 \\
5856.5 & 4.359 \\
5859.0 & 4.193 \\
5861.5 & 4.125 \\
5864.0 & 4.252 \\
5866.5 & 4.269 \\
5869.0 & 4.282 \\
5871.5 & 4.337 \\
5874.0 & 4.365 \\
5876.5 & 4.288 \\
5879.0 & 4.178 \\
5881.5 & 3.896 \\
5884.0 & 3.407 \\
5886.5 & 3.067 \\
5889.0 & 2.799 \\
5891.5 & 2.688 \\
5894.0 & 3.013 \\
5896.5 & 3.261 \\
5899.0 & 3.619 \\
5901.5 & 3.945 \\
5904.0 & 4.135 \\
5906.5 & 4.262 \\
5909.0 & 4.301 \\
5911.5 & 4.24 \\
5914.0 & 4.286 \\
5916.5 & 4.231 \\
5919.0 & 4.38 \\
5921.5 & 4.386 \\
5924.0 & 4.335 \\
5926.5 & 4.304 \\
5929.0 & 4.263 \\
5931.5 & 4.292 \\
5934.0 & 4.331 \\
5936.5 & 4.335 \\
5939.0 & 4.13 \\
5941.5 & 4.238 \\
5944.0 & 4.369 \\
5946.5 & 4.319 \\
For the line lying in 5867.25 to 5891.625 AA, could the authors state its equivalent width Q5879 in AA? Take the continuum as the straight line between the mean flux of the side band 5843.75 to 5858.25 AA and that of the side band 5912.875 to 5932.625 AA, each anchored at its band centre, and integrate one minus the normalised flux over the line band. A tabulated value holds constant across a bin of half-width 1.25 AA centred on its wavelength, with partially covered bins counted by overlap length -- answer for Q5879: 3.1 AA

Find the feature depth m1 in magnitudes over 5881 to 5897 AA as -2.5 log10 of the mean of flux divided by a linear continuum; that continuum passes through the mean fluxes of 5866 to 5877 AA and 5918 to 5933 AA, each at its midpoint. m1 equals 0.35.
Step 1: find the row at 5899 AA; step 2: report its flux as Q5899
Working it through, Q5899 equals 3.619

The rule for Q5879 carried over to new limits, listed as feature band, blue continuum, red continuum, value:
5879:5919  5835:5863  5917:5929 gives 5.8 AA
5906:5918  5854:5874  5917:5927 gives 0.2 AA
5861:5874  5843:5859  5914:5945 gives 0.2 AA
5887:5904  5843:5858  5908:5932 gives 4.1 AA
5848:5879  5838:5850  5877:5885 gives -1.0 AA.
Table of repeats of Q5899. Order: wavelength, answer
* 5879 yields 4.178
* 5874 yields 4.365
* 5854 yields 4.259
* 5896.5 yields 3.261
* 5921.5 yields 4.386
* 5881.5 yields 3.896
